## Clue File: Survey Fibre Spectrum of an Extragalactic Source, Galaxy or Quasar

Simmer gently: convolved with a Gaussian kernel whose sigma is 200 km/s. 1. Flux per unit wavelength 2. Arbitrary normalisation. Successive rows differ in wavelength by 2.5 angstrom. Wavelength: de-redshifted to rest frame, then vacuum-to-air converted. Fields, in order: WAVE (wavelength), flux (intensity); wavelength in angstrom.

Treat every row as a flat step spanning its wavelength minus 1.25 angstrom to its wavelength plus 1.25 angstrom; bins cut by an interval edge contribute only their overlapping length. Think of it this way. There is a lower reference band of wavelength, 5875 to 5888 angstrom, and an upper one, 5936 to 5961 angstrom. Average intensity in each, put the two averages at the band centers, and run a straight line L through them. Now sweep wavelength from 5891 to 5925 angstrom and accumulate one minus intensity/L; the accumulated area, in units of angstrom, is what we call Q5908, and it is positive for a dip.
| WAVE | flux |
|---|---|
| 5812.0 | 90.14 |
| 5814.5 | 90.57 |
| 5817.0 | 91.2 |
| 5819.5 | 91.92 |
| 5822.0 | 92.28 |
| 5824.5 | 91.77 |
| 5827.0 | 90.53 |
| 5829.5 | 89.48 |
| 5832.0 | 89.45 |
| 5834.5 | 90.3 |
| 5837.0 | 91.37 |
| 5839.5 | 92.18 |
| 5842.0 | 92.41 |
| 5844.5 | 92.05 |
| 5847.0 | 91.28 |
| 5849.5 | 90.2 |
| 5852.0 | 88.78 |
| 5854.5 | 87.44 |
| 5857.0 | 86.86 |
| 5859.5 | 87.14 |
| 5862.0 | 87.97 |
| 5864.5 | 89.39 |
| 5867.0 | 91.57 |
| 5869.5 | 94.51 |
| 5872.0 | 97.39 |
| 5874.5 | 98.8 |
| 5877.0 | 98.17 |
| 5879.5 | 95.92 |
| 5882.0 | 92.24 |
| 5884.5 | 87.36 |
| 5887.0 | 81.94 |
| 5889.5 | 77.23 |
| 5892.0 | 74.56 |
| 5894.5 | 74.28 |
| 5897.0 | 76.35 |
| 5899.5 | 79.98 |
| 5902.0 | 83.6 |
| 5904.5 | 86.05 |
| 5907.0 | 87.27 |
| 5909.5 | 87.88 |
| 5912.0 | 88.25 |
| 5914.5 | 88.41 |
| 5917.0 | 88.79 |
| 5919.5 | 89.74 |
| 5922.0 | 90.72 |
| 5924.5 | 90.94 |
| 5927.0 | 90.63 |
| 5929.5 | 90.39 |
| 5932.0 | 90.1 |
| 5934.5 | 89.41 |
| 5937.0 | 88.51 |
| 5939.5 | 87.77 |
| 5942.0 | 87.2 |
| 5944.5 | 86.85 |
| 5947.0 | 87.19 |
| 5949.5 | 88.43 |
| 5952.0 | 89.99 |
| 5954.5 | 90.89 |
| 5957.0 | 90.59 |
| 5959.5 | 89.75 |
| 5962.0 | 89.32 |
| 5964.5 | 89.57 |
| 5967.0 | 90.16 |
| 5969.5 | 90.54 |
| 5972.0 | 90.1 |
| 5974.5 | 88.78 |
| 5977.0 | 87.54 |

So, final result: 2.2 angstrom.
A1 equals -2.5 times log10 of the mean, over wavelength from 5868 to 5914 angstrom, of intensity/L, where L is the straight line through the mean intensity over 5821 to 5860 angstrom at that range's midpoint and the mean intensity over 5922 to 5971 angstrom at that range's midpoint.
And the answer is 0.04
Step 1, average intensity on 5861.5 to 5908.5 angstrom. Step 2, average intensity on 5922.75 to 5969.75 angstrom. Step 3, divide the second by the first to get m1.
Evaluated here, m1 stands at 1.03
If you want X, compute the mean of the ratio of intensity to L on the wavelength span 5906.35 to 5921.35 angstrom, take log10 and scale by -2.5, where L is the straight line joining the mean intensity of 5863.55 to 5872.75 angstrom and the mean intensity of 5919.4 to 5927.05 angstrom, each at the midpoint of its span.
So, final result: 0.03 mag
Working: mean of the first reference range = 93.1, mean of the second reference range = 90.6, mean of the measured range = 88.5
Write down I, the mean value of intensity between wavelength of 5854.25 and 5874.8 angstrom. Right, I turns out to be 91.1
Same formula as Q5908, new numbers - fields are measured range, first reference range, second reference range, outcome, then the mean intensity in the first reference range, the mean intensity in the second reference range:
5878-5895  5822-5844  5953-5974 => 1.3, 91.1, 90.1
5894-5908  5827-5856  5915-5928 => 1.3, 90.4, 90.1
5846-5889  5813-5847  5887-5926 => -1.5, 91.2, 84.2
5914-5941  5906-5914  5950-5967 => -0.3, 87.9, 90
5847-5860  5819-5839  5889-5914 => -0.1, 90.9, 81.9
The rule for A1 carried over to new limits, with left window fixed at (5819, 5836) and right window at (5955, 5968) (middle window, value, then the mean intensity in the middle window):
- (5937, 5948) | 0.032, 87.4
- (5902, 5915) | 0.038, 87.1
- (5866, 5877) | -0.064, 96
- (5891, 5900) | 0.187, 76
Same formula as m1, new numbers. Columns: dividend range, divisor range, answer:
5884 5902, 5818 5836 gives 0.87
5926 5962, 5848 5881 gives 0.97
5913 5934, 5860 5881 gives 0.96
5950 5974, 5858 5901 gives 1.03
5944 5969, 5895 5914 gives 1.06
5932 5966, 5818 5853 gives 0.98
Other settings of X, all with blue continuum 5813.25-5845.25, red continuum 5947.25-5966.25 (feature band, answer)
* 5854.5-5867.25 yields 0.03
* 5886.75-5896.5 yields 0.18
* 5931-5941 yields 0.01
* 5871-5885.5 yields -0.05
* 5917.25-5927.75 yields 0.00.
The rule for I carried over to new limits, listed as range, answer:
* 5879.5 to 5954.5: 86.5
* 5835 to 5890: 90.7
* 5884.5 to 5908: 80.4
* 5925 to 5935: 90.2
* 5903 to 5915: 87.4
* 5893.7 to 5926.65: 85.9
